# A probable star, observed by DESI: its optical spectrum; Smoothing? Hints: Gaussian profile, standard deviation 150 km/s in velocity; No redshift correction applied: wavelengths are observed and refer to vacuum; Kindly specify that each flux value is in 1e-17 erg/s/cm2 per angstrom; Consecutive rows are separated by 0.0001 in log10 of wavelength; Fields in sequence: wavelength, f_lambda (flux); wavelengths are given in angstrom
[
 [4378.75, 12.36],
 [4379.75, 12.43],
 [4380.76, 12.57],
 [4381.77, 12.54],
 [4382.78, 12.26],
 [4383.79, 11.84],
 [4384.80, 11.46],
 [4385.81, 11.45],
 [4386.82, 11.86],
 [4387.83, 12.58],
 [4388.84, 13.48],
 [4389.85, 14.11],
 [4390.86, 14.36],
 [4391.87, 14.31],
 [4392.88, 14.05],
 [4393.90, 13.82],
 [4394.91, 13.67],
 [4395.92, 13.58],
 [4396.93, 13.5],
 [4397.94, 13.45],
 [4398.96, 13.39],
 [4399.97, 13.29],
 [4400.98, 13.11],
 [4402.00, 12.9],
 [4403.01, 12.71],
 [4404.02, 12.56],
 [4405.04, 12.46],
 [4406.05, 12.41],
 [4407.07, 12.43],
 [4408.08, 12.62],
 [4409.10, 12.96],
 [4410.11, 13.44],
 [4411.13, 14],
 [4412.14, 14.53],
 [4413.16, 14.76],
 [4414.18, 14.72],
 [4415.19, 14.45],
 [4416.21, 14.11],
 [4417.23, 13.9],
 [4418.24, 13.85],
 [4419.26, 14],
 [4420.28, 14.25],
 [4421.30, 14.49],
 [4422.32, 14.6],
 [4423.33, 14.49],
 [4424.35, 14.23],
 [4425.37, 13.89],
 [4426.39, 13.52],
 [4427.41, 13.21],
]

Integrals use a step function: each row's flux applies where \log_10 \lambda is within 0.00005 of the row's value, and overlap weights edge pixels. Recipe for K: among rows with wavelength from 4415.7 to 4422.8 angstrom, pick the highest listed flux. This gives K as 14.6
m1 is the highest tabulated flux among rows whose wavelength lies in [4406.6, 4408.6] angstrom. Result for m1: 12.62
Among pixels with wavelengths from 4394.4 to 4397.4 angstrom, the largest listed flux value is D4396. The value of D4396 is 13.67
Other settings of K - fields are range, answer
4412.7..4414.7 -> 14.76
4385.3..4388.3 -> 12.58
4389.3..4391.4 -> 14.36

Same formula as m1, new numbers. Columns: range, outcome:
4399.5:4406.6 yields 13.29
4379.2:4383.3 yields 12.57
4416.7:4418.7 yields 13.9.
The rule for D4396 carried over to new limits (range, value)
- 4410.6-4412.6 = 14.53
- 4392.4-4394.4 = 14.05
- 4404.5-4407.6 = 12.46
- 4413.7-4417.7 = 14.72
